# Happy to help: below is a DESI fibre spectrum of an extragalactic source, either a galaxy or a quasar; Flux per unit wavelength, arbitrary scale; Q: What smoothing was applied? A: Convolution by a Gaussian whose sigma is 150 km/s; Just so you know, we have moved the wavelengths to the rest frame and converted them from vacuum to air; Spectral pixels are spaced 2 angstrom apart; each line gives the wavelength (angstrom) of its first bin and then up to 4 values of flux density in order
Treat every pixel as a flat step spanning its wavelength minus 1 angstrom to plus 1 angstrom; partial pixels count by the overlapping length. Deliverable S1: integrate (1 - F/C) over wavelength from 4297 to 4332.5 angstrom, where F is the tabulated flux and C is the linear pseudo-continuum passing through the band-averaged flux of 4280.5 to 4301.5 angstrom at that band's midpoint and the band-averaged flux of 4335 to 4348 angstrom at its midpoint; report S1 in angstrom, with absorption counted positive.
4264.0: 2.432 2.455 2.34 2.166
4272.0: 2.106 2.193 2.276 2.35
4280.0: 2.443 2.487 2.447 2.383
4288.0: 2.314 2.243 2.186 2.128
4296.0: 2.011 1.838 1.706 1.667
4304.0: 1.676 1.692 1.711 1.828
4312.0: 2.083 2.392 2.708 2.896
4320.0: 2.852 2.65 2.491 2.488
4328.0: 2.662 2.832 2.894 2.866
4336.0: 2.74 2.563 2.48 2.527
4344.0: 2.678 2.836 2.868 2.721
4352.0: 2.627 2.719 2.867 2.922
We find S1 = 2.0 angstrom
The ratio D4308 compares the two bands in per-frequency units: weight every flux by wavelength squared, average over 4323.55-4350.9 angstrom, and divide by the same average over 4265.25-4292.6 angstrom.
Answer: 1.2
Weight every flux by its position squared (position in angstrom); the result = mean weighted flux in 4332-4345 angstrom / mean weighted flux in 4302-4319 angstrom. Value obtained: 1.29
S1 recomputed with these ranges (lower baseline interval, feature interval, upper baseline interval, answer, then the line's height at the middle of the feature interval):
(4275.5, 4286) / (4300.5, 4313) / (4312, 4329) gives 3.8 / 2.54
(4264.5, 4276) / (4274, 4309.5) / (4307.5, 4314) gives 0.4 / 2.1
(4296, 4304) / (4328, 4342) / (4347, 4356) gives -1.6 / 2.43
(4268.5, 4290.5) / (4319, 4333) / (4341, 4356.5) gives -0.6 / 2.59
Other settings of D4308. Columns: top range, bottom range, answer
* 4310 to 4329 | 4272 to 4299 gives 1.15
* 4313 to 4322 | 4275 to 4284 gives 1.15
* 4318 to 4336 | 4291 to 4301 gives 1.40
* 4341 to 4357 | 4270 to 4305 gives 1.31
